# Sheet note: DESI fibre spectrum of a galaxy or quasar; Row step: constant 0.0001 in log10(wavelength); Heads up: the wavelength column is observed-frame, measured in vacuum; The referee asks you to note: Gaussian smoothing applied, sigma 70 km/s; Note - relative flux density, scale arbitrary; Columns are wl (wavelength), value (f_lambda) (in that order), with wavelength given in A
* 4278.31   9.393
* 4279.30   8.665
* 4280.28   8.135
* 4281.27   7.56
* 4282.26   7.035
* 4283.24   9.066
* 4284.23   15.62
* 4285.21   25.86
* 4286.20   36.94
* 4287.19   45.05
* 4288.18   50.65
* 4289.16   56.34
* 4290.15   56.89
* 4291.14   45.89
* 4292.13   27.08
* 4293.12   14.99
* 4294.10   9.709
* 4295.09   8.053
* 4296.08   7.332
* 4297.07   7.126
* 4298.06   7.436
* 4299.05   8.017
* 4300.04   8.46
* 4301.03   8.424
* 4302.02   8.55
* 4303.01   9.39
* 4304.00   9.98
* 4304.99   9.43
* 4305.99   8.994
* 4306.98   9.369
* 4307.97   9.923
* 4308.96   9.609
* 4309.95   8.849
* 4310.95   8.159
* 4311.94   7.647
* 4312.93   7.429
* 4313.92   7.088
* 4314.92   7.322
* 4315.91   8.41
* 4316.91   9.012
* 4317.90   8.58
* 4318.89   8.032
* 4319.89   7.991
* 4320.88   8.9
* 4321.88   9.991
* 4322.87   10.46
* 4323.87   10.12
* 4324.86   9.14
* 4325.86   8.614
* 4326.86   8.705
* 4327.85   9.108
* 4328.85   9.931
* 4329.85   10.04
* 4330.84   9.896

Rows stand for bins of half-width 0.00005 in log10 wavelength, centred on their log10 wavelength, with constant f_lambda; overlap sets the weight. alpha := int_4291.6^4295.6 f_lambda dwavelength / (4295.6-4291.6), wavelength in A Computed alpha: 15.2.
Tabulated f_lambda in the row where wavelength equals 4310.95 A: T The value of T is 8.159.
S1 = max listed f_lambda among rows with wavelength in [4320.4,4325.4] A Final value 10.46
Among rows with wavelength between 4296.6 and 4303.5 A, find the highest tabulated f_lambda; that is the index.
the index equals 9.39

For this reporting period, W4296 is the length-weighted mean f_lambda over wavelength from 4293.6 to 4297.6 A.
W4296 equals 8.09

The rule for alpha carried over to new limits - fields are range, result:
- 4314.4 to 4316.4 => 7.85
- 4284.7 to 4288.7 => 39.7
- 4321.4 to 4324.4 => 10.2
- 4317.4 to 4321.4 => 8.39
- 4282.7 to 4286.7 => 21.7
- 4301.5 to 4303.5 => 8.97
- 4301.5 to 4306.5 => 9.26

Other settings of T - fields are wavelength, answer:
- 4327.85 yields 9.108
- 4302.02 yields 8.55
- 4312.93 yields 7.429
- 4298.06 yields 7.436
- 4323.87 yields 10.12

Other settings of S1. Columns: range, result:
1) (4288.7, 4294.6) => 56.89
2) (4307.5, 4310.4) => 9.923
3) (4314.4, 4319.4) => 9.012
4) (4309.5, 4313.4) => 8.849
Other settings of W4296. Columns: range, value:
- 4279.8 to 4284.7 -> 9.45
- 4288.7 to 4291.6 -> 53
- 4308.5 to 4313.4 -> 8.33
